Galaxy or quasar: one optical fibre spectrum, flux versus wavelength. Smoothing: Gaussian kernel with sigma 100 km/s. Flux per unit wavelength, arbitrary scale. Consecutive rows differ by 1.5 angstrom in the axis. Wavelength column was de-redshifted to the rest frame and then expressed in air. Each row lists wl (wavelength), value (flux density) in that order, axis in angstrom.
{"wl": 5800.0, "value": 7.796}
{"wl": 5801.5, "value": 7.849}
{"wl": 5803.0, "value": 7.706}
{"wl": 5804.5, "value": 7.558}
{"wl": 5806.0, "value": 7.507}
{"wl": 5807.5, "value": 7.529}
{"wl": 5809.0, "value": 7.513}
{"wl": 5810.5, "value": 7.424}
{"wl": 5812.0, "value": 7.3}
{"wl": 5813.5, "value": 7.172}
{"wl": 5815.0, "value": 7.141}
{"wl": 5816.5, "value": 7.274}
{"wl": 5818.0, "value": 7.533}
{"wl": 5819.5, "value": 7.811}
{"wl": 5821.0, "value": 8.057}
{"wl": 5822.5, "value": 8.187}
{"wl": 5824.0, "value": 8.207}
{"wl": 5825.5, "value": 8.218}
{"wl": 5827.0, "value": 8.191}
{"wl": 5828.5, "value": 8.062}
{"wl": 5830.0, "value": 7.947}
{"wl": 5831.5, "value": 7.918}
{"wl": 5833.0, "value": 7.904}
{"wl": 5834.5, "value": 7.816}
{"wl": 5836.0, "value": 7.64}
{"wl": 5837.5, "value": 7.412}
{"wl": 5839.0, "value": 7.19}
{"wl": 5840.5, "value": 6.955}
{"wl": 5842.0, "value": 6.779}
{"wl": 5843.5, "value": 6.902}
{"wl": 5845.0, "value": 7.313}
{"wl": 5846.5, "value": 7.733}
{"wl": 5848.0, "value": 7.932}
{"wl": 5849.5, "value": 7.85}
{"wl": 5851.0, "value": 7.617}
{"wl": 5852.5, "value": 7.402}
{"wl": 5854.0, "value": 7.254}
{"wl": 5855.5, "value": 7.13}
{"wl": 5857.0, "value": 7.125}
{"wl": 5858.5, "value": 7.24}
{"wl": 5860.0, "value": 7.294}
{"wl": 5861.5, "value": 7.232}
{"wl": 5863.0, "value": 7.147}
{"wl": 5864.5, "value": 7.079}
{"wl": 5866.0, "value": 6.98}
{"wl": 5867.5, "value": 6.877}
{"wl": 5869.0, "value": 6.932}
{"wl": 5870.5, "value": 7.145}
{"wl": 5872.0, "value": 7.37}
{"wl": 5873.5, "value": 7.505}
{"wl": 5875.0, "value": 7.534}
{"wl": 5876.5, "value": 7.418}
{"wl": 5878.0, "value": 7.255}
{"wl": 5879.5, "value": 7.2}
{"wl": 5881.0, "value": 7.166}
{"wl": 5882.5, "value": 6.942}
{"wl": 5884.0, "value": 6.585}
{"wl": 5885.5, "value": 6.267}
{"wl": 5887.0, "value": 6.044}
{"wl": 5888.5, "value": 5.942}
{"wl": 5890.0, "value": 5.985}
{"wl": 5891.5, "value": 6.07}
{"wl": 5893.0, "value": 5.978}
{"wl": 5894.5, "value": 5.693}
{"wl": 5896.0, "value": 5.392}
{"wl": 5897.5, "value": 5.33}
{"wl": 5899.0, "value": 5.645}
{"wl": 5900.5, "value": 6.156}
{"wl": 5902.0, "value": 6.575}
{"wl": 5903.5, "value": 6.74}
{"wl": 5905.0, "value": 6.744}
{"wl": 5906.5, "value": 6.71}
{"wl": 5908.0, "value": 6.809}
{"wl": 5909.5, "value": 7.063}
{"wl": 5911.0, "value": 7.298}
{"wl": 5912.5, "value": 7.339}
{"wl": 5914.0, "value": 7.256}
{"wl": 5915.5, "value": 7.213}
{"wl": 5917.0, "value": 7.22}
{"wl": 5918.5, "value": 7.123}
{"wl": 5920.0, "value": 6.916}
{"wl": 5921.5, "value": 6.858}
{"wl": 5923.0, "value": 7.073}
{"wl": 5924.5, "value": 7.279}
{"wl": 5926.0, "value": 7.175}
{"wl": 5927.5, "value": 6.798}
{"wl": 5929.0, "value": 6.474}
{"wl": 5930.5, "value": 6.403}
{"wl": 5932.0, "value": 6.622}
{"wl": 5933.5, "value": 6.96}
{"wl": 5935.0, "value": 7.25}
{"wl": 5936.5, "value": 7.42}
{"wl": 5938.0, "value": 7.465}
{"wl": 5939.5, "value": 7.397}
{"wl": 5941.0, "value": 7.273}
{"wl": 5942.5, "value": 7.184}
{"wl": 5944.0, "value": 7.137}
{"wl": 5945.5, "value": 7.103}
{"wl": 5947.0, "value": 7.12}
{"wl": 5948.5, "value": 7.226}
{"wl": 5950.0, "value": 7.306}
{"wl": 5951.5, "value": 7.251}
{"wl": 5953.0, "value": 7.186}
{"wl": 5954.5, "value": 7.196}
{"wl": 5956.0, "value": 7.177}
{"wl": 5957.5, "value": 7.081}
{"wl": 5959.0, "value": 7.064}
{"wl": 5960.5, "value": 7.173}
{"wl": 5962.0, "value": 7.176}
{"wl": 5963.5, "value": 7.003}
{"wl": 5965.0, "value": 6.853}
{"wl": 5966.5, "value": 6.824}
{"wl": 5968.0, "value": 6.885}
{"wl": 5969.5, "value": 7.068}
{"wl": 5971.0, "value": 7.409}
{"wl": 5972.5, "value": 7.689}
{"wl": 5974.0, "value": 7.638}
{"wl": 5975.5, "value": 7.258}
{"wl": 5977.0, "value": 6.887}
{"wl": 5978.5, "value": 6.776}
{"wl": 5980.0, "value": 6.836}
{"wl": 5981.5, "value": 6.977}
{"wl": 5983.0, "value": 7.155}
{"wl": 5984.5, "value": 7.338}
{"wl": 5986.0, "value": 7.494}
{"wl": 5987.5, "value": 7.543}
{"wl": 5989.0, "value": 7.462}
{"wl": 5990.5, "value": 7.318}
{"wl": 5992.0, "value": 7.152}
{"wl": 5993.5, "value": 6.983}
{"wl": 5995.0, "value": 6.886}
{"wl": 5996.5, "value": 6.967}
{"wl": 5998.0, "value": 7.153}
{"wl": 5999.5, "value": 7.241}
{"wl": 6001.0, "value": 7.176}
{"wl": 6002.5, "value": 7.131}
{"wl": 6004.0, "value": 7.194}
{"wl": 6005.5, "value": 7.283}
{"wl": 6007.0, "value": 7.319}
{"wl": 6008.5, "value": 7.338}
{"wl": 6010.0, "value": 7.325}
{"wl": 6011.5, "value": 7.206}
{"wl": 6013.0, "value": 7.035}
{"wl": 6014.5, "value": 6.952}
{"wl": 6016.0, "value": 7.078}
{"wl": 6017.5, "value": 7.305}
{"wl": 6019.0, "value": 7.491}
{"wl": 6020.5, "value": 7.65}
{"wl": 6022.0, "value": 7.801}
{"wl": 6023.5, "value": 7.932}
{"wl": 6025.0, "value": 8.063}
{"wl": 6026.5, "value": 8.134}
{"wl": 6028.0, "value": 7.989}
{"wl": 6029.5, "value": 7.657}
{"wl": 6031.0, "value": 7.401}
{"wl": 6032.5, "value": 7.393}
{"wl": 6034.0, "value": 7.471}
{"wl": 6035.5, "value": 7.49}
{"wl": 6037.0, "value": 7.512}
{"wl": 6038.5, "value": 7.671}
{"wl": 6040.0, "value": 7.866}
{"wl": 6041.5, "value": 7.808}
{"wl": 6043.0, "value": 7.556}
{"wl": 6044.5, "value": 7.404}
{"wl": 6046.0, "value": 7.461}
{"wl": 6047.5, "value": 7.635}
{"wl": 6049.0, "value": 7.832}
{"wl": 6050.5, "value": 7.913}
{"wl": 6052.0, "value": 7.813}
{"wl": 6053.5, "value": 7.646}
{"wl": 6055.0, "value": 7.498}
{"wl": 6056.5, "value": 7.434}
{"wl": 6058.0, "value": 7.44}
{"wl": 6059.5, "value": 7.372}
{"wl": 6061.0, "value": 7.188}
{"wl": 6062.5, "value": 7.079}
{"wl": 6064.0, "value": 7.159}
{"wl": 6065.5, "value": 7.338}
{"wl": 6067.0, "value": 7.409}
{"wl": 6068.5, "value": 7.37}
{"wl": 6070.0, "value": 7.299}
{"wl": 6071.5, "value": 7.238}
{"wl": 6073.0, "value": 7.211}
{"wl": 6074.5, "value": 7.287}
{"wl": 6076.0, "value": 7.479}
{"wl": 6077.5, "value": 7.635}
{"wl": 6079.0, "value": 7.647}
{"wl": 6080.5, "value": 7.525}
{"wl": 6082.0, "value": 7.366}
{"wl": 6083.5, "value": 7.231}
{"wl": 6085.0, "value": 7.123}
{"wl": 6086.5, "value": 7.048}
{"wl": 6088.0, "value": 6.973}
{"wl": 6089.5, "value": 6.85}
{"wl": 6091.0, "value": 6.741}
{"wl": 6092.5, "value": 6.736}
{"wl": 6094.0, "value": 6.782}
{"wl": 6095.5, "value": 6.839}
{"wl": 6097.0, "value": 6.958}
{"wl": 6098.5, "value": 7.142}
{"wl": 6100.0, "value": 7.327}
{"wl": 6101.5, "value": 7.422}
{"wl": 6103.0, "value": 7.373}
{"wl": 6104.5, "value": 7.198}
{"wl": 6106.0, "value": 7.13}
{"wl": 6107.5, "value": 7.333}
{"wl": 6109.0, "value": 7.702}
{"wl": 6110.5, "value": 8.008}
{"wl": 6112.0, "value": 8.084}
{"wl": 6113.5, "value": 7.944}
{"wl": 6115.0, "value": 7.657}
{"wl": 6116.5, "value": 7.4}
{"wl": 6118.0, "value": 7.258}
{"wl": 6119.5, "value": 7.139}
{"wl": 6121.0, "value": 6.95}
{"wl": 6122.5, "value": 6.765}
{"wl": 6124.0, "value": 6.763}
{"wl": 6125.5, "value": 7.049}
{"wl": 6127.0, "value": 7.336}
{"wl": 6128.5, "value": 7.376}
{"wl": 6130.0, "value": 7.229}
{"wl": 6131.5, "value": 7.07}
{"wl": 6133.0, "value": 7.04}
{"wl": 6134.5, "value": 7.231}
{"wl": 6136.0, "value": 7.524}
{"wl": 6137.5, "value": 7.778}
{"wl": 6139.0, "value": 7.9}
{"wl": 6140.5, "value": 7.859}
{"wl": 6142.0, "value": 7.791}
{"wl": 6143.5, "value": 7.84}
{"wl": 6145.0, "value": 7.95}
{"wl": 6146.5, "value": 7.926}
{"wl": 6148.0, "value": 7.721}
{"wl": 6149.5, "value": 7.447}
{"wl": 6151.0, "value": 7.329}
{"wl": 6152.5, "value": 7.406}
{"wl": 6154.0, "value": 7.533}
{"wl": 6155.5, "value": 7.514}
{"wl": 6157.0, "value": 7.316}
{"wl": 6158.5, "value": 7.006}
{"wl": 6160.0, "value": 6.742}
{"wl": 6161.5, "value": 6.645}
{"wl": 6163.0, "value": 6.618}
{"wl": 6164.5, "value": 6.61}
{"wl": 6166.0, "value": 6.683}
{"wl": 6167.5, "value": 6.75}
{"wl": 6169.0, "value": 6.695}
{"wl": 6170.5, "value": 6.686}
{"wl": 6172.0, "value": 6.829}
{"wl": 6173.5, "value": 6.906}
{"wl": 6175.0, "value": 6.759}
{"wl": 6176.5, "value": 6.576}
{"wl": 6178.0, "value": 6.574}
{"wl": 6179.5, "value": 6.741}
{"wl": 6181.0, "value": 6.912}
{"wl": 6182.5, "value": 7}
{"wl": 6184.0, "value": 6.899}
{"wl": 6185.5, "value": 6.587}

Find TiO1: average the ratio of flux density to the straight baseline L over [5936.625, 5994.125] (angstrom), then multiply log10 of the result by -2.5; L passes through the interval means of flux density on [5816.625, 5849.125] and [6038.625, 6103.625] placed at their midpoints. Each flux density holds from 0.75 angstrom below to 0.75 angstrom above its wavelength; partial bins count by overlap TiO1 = 0.05 mag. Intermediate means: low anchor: 7.69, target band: 7.19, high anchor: 7.34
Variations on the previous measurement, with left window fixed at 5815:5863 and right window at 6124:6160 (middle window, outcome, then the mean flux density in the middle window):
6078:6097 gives 0.06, 7.07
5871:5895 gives 0.13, 6.7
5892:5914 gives 0.18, 6.42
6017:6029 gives -0.04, 7.8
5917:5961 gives 0.07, 7.09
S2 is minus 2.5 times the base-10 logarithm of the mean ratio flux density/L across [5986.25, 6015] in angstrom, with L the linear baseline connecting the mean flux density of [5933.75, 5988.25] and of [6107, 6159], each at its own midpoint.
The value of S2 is 0.008 mag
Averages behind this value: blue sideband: 7.19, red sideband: 7.46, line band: 7.2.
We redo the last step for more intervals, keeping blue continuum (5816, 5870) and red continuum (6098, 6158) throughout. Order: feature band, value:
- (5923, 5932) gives 0.10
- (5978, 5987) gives 0.05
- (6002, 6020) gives 0.04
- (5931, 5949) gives 0.05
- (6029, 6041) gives -0.01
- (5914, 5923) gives 0.06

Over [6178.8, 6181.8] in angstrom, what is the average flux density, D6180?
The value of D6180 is 6.83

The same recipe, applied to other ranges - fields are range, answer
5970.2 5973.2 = 7.54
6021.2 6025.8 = 7.93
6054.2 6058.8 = 7.46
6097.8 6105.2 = 7.29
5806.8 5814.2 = 7.39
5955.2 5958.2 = 7.13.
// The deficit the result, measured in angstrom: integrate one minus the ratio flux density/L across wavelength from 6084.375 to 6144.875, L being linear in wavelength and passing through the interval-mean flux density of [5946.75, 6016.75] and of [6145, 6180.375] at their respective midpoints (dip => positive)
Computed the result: -2.1 angstrom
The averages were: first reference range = 7.17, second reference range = 7.02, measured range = 7.3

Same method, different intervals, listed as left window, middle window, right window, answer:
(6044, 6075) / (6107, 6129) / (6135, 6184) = -0.3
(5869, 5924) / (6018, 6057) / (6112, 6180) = -3.8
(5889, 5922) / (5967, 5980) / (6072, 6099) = -0.8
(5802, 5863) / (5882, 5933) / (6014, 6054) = 6.7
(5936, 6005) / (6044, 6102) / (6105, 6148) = 0.5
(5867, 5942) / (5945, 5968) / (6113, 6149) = -0.5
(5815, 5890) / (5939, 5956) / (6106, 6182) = 0.2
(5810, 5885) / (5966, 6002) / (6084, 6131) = 0.7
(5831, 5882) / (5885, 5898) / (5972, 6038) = 2.6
